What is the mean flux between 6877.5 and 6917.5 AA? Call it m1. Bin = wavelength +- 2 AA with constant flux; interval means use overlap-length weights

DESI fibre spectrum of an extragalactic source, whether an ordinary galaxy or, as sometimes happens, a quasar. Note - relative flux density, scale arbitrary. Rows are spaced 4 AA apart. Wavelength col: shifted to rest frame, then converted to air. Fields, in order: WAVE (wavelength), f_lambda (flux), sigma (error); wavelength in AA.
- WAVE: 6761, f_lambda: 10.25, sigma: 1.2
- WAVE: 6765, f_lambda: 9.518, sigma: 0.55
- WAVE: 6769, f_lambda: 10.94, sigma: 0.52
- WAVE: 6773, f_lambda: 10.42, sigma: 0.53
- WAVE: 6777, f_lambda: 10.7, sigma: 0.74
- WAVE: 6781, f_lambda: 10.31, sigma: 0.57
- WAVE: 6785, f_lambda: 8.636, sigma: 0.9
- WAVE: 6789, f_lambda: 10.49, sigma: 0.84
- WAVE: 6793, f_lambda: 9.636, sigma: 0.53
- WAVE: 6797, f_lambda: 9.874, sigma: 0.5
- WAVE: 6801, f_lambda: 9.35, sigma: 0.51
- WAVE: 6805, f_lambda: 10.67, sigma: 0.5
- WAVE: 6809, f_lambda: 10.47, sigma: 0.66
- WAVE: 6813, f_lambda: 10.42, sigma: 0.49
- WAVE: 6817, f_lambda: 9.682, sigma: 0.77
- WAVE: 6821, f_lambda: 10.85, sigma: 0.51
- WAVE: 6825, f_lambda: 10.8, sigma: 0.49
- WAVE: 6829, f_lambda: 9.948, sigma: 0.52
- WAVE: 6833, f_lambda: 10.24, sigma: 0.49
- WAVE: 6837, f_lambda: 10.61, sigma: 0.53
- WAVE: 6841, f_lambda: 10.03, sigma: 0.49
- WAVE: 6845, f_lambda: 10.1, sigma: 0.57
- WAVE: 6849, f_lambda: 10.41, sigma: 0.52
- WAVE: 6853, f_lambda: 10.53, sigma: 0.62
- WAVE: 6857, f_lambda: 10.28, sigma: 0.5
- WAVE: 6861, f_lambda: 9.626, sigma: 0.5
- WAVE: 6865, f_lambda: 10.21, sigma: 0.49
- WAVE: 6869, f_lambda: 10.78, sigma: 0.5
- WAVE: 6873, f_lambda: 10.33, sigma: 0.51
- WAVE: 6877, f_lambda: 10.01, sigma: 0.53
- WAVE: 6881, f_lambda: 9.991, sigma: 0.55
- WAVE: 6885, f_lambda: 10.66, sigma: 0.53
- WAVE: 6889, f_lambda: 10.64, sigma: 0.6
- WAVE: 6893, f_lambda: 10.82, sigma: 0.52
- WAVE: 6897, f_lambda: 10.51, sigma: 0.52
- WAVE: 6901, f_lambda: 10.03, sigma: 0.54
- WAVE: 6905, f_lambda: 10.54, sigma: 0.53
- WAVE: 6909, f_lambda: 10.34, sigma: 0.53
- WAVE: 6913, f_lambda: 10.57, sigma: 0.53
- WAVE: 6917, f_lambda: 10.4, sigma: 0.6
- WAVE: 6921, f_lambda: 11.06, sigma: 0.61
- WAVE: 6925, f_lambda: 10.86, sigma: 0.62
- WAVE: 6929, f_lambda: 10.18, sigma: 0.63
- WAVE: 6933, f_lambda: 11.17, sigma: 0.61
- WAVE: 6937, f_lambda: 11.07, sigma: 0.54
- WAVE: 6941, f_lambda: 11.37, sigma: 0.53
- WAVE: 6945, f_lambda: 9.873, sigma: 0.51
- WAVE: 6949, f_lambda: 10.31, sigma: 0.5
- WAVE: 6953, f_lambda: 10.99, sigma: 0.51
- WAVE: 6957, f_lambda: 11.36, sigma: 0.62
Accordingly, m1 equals 10.4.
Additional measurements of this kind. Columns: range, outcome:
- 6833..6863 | 10.2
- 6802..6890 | 10.3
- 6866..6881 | 10.3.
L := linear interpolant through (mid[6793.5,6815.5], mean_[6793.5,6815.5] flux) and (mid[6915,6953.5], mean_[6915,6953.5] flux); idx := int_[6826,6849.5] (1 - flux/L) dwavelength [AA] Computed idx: 0.1 AA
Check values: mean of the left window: 10.1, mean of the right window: 10.7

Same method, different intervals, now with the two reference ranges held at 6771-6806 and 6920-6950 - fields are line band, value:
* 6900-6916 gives 0.3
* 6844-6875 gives 0.2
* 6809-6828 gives -0.5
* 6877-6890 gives 0.2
